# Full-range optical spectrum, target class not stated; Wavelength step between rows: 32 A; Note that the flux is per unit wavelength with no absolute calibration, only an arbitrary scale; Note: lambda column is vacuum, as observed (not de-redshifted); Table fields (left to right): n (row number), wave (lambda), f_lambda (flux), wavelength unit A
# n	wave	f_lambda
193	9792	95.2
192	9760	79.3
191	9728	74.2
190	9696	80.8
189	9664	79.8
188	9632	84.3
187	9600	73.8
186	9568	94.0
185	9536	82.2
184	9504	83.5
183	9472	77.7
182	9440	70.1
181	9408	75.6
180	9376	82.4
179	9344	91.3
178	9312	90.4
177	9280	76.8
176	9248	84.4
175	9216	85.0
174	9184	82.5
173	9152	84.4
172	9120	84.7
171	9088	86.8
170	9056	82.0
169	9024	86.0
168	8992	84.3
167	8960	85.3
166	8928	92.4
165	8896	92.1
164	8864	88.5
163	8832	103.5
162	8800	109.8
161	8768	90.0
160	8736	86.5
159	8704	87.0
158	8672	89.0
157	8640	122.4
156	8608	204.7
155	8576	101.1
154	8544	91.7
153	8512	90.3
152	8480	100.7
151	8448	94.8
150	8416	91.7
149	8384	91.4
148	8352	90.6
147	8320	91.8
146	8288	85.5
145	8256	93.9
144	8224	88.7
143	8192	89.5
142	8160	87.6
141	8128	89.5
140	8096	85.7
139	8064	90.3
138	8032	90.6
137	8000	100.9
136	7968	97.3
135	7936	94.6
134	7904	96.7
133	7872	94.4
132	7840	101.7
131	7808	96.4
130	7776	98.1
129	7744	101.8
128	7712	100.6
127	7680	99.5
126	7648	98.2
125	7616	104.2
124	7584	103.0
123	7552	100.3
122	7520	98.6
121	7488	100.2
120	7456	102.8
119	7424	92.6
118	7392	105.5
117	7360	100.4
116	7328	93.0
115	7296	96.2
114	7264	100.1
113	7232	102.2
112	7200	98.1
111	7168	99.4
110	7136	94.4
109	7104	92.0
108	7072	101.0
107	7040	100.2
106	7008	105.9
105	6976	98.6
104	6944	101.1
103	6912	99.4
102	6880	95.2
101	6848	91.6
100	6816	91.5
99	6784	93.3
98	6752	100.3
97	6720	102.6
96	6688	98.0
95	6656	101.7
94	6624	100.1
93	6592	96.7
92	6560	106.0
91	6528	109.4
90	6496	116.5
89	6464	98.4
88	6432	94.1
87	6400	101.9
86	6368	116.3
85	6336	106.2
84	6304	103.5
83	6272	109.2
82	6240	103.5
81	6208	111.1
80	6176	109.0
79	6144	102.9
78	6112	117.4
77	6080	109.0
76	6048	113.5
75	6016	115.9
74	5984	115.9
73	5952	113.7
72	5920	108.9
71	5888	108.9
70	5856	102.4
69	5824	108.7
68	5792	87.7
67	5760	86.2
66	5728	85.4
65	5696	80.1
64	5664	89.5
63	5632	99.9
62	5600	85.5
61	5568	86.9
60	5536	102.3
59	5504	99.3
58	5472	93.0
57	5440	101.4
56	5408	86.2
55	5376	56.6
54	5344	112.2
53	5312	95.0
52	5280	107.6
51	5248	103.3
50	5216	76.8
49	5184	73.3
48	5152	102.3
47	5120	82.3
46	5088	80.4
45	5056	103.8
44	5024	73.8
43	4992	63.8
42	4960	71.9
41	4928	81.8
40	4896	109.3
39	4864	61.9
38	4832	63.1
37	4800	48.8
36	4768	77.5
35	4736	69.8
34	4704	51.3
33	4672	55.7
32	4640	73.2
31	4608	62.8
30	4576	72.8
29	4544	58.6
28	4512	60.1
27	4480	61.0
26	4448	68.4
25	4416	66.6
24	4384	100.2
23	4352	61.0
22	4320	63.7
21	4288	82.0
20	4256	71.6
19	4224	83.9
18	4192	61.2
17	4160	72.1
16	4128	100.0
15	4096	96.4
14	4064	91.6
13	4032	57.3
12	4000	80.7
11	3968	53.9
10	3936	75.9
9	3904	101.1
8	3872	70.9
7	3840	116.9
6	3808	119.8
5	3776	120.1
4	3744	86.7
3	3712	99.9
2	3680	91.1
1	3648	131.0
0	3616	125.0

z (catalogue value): 0.310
